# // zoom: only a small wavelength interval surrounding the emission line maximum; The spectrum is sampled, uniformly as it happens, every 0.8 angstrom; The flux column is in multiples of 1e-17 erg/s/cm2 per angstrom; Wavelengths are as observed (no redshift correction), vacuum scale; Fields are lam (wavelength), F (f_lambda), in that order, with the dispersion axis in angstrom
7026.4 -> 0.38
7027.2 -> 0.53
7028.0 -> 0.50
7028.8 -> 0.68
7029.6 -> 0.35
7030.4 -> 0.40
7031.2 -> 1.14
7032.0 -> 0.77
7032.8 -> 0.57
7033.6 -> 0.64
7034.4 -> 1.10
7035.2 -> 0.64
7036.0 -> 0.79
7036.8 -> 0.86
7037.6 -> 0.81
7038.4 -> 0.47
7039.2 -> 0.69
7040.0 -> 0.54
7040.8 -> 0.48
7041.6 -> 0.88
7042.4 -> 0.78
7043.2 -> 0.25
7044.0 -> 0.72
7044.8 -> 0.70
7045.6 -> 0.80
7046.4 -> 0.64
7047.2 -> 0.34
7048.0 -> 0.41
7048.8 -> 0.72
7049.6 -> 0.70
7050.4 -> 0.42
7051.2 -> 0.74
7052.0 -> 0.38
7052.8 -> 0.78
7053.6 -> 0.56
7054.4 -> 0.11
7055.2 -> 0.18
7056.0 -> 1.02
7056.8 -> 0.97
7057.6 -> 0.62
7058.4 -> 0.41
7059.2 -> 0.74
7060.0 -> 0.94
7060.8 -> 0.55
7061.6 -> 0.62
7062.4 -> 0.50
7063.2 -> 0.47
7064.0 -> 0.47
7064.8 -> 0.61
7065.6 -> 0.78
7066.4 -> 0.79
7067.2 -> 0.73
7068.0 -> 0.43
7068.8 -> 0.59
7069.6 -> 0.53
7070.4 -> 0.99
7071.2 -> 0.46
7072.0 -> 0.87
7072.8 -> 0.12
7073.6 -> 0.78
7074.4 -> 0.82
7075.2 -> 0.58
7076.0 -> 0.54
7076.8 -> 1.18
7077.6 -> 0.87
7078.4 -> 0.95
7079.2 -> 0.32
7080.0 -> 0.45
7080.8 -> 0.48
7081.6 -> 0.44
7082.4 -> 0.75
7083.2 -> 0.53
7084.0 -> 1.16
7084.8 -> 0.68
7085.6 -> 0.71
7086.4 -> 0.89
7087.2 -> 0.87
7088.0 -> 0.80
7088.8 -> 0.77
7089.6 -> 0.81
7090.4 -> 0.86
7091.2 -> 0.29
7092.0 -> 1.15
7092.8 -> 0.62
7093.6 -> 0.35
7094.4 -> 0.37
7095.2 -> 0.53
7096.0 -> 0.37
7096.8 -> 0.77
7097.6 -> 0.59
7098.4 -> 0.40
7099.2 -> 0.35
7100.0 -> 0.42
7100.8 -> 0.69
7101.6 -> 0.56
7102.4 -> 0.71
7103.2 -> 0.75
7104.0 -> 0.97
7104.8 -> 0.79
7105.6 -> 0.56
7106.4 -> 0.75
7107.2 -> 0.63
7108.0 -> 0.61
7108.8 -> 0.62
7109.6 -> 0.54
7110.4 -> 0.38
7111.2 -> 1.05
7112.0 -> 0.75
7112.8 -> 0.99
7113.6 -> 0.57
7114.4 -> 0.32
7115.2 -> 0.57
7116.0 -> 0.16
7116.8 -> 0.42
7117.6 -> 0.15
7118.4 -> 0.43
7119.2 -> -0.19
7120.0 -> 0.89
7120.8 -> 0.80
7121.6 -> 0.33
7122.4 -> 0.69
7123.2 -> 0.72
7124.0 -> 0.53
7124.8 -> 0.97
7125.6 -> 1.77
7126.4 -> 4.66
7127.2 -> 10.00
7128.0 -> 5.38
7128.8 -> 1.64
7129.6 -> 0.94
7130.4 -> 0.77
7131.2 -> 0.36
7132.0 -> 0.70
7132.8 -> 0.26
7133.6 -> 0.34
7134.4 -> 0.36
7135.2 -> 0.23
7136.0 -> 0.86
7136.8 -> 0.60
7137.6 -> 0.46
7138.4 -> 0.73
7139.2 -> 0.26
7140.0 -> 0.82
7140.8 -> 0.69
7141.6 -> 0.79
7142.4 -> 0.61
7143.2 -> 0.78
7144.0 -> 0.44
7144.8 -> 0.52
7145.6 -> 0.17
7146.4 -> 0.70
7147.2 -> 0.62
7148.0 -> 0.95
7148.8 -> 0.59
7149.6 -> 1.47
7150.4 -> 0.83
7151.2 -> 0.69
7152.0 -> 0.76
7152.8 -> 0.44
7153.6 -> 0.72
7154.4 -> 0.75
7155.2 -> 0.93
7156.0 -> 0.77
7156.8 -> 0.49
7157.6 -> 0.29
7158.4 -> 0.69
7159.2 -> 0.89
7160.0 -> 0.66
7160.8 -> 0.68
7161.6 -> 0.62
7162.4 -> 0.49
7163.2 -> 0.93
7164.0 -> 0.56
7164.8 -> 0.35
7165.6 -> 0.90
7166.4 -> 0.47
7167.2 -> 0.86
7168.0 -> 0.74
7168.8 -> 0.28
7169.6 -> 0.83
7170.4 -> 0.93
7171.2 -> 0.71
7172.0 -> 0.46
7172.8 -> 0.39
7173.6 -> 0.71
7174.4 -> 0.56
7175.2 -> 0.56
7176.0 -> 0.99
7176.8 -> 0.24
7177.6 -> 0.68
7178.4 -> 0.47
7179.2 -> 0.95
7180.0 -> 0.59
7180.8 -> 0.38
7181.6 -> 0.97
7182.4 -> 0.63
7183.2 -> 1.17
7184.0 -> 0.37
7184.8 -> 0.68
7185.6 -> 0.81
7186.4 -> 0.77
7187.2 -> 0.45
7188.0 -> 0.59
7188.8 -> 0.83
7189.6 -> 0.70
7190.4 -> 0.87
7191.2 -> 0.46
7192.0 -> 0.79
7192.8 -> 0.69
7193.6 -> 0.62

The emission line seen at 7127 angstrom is H-alpha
